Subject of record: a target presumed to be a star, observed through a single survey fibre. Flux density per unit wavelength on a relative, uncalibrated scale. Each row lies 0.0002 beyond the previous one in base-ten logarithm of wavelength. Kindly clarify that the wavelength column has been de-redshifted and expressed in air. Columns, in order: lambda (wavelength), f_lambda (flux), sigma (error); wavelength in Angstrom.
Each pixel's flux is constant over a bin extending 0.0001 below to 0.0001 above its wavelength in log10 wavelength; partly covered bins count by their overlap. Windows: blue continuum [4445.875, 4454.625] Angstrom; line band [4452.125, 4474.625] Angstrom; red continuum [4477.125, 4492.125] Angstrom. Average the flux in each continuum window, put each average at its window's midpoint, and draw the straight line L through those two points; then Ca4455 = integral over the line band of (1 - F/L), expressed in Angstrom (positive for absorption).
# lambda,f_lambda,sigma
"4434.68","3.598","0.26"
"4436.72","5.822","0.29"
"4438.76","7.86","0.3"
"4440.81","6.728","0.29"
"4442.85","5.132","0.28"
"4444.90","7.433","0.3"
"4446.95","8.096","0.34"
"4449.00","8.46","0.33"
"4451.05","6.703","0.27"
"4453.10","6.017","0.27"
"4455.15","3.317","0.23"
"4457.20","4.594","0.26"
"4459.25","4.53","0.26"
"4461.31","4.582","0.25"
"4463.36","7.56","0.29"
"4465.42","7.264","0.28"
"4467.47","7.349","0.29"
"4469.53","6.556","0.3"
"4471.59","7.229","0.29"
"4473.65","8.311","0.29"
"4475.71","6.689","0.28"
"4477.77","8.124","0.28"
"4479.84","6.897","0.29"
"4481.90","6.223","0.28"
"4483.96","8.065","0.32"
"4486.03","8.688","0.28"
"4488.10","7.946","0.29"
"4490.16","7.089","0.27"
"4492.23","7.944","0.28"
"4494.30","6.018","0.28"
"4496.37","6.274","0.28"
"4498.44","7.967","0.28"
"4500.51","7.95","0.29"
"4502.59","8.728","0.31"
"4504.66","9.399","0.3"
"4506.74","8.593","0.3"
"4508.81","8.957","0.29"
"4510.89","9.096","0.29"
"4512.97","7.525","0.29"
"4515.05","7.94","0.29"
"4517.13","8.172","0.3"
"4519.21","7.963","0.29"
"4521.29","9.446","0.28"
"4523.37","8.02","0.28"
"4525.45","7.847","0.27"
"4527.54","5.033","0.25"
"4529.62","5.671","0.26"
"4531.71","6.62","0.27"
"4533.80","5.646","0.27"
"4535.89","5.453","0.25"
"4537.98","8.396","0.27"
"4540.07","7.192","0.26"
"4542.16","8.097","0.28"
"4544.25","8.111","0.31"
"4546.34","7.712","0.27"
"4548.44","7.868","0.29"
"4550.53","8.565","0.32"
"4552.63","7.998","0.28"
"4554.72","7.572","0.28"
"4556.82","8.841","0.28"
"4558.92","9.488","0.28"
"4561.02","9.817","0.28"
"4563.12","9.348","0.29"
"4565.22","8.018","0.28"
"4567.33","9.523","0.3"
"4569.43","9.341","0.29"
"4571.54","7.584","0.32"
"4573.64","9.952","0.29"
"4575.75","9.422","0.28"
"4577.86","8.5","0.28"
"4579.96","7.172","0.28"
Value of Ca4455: 3.6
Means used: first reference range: 7.09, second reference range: 7.58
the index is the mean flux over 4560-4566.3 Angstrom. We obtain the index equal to 9.05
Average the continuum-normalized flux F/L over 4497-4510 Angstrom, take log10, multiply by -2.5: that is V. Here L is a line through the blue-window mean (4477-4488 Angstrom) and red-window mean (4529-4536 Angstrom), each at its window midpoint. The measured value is -0.23 mag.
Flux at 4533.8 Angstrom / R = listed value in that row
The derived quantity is 5.646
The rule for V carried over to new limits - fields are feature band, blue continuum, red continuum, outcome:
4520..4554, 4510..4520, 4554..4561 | 0.16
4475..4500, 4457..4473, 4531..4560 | -0.10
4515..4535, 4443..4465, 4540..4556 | 0.04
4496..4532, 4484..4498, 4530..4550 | -0.08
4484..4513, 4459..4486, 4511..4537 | -0.13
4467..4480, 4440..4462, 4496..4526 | -0.07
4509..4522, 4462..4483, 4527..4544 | -0.22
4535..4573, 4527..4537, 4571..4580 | -0.15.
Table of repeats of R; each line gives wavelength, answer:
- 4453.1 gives 6.017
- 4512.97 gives 7.525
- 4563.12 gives 9.348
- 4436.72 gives 5.822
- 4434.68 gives 3.598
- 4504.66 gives 9.399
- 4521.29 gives 9.446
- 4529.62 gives 5.671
